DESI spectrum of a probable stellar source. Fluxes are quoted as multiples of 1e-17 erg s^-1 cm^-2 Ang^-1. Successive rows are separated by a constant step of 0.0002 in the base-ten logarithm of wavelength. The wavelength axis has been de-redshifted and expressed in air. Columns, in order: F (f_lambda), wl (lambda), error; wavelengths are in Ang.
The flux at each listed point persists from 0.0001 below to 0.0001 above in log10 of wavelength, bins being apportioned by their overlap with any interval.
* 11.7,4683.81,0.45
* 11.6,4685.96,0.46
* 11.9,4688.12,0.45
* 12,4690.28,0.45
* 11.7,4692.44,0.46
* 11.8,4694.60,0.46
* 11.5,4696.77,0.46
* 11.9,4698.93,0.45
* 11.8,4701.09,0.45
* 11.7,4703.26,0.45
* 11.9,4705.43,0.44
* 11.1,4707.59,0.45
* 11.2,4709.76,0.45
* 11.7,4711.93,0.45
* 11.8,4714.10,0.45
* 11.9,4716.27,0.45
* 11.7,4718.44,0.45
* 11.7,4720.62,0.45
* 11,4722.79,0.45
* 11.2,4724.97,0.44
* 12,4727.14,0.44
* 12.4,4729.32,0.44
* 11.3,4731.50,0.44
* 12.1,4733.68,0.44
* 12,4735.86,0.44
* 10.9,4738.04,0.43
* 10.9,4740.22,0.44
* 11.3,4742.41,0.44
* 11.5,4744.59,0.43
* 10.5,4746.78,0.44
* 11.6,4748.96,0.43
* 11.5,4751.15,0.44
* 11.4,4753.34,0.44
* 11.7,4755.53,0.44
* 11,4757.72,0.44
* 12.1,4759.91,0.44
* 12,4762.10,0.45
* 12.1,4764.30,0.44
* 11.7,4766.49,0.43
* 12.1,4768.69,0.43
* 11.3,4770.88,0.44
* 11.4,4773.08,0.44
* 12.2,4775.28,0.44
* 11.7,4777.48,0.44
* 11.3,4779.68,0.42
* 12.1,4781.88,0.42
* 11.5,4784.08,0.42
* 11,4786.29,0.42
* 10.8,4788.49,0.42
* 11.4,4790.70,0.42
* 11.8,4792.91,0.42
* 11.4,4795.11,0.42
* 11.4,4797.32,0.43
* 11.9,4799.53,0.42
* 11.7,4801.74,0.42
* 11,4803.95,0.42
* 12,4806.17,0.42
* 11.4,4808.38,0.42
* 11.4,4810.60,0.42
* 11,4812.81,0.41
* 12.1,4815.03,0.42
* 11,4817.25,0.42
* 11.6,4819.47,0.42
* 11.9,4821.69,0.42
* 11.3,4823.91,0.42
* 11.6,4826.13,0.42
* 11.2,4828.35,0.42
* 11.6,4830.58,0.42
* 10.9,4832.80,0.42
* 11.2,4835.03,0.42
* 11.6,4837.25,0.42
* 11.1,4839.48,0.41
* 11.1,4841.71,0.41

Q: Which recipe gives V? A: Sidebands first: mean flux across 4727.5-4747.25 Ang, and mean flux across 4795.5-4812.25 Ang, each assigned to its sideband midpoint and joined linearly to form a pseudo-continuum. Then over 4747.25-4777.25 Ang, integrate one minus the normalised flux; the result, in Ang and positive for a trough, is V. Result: -0.47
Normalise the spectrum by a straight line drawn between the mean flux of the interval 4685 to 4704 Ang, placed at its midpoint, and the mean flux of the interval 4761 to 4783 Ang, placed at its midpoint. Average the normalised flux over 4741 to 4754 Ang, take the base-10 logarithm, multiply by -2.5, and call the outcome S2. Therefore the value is 0.047 mag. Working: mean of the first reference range 11.8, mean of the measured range 11.3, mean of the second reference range 11.8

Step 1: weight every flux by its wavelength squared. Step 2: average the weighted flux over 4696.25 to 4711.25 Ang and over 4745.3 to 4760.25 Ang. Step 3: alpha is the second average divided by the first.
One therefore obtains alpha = 1.00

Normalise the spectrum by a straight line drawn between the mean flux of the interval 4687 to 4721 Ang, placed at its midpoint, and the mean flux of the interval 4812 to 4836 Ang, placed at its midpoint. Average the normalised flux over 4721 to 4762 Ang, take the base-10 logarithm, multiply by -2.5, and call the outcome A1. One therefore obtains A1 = 0.01 mag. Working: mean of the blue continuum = 11.7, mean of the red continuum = 11.4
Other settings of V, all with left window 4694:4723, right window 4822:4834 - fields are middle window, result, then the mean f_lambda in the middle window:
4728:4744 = 0.0 Ang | 11.6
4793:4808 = -0.2 Ang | 11.6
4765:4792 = -0.2 Ang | 11.6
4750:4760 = 0.0 Ang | 11.5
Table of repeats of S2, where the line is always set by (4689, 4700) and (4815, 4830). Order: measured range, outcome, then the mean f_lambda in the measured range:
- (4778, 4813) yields 0.01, 11.5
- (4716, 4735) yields 0.00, 11.7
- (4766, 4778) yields -0.01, 11.7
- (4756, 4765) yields -0.01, 11.8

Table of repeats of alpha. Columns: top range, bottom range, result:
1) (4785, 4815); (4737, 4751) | 1.05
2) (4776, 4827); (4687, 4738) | 1.02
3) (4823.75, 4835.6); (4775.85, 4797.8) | 1.00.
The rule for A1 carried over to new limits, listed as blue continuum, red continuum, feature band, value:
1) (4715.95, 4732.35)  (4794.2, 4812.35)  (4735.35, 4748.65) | 0.04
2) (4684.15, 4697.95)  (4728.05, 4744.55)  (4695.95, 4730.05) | 0.00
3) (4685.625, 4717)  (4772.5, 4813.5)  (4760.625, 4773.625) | -0.02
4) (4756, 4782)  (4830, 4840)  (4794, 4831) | -0.01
